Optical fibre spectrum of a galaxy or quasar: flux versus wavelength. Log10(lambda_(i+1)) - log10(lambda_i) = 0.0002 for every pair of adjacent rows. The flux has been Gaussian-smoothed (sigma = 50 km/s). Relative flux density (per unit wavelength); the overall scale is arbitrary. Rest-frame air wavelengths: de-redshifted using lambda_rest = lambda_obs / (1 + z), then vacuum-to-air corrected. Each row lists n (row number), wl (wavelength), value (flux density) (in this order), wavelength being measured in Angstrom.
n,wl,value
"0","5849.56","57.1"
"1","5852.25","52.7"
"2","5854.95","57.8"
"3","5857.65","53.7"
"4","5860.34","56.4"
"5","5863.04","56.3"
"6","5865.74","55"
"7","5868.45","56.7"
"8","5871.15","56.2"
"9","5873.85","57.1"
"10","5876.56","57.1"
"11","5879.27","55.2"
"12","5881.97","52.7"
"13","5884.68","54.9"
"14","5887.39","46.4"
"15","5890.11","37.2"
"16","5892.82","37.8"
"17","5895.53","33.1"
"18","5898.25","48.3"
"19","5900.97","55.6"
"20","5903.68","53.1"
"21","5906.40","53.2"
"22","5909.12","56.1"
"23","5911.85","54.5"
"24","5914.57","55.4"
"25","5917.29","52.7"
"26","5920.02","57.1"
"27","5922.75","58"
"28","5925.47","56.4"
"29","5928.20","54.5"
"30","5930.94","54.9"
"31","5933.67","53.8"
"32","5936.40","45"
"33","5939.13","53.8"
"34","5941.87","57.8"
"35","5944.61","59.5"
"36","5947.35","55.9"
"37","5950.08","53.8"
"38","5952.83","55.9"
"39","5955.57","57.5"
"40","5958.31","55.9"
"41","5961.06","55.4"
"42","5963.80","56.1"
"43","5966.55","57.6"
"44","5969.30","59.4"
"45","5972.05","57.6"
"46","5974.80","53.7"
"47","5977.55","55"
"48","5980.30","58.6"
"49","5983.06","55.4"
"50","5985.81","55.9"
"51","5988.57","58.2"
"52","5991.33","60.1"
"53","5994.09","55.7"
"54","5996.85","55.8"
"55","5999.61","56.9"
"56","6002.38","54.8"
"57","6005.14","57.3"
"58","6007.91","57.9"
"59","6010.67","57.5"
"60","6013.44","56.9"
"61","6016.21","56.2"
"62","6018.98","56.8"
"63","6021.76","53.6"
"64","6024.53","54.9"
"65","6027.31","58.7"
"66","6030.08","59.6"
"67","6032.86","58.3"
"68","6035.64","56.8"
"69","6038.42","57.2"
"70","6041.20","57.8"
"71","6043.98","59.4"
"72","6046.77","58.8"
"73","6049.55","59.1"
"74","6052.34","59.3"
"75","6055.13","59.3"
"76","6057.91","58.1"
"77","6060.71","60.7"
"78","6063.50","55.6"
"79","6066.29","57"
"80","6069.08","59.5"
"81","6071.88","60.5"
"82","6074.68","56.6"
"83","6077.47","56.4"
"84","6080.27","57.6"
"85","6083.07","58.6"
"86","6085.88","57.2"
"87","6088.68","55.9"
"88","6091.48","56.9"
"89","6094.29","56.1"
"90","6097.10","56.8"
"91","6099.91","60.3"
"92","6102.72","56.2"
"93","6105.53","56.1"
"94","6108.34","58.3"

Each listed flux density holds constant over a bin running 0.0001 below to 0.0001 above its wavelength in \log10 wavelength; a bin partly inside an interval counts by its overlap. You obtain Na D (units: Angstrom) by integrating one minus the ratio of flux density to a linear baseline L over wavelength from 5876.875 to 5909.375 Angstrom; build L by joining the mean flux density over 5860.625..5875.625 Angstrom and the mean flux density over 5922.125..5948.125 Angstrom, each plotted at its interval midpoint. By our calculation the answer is 4.1 Angstrom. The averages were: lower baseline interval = 56.3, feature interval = 48.7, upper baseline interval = 54.8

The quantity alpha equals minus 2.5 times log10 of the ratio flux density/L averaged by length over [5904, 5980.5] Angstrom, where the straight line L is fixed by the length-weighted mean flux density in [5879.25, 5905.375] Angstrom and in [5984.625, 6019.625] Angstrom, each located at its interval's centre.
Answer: -0.08 mag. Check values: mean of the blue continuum 47.1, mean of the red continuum 56.9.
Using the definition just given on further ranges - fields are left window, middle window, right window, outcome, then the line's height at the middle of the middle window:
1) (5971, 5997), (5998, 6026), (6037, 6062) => 0.02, 57.6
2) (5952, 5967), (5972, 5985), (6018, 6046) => 0.01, 56.6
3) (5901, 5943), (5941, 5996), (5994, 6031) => -0.02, 55.6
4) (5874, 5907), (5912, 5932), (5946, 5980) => -0.07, 52.1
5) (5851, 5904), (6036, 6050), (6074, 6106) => -0.05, 55.9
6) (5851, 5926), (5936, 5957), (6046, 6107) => -0.02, 54.3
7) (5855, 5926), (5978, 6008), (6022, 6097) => -0.02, 55.8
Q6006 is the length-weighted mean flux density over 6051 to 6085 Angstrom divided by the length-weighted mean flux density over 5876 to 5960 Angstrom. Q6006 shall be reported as 1.11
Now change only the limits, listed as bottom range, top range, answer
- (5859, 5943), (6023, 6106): 1.10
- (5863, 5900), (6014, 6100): 1.15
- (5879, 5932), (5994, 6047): 1.11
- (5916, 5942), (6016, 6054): 1.06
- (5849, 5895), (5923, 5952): 1.04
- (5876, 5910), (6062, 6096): 1.17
